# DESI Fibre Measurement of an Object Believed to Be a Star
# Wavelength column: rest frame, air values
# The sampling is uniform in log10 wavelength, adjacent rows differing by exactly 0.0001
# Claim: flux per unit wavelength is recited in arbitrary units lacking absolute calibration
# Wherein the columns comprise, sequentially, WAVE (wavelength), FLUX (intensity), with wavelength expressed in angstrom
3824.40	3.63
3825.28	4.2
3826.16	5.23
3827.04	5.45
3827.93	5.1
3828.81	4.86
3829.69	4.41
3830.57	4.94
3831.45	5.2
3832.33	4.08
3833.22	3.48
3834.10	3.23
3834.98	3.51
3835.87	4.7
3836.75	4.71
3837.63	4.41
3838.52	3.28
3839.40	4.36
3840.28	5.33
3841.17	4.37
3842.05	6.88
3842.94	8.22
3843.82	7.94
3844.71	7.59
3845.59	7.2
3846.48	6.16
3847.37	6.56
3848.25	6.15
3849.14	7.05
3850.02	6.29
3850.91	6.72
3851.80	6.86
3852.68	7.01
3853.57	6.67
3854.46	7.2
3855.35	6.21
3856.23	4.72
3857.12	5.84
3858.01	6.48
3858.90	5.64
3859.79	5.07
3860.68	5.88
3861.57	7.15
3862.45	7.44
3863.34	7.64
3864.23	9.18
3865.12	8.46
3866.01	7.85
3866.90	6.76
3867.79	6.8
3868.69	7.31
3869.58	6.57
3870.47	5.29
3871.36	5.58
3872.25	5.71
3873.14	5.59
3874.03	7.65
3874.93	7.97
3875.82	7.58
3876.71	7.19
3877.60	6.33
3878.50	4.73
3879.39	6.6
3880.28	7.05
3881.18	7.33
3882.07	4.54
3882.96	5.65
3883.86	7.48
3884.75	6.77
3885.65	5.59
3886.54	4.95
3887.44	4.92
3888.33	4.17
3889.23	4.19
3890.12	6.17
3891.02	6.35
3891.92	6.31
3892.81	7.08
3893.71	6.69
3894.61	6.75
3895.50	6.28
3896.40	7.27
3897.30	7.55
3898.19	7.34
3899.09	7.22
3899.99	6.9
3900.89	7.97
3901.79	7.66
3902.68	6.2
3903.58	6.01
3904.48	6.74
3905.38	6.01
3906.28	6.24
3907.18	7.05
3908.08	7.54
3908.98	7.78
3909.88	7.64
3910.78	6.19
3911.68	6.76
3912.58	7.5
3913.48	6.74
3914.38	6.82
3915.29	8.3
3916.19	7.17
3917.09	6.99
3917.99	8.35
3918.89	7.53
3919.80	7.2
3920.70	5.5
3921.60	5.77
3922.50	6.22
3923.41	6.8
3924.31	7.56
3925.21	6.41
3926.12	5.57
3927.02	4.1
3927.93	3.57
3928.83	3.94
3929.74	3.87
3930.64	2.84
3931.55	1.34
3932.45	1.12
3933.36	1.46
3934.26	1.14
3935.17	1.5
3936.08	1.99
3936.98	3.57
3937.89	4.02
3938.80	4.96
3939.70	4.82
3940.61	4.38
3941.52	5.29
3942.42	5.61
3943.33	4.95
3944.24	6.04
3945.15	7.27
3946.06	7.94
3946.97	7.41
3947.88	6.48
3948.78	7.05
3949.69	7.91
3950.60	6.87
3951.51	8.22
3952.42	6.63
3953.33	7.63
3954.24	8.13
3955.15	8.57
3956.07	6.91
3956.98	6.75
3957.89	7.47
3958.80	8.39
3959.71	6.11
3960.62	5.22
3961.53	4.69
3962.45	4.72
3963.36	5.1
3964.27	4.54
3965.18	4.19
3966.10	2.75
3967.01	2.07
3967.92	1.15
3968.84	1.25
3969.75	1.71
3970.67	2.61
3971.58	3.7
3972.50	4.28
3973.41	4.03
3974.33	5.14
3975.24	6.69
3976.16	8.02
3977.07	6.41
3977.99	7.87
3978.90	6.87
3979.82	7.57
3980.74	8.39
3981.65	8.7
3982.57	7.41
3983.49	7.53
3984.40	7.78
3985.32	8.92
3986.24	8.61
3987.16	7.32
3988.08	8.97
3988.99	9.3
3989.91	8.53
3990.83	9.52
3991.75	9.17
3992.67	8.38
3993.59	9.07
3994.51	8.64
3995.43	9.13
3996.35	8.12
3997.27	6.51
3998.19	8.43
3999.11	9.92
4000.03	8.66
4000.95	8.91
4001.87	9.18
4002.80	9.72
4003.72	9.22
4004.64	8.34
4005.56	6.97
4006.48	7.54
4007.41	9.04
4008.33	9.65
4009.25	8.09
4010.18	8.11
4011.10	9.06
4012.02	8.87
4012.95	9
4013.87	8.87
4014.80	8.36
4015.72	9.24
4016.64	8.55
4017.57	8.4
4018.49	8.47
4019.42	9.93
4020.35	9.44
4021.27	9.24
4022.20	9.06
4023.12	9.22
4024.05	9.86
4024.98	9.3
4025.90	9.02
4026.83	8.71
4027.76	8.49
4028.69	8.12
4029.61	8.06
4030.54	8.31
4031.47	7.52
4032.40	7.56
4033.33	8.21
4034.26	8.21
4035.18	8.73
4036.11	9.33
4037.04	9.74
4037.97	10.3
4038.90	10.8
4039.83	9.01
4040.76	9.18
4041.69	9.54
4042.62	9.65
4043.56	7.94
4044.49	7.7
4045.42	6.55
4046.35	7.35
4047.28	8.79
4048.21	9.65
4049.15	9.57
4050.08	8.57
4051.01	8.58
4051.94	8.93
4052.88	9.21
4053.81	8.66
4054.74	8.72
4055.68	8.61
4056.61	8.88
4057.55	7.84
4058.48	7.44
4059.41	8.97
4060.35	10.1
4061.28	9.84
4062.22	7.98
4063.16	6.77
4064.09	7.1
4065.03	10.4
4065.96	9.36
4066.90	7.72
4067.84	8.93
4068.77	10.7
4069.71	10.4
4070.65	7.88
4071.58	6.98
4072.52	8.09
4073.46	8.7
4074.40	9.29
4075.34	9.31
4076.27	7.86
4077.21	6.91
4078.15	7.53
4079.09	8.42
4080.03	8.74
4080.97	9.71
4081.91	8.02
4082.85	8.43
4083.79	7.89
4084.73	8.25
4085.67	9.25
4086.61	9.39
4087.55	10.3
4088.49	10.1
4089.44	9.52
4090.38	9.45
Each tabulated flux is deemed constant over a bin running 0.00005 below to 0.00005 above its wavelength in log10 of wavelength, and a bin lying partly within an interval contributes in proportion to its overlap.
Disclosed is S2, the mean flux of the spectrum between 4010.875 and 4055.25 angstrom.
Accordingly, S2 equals 8.82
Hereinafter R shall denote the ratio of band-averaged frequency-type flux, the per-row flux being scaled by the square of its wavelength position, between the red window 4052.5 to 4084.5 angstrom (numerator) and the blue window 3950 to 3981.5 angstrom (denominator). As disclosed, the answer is 1.6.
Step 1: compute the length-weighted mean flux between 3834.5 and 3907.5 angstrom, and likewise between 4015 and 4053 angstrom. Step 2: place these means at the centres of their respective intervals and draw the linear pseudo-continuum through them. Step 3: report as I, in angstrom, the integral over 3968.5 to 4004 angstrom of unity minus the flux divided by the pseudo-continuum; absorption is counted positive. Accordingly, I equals 2.98 angstrom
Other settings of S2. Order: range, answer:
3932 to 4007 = 6.4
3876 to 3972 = 5.75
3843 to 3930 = 6.56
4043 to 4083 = 8.54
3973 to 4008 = 8.13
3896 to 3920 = 7.13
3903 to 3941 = 5.4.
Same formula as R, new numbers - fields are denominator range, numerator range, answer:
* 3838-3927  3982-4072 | 1.42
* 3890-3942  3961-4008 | 1.24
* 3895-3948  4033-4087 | 1.61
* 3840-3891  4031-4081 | 1.48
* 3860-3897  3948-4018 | 1.18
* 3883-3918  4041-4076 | 1.40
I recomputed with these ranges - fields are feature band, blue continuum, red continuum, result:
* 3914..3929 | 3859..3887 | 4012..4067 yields 1.77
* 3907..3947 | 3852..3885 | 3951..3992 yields 6.31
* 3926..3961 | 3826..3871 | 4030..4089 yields 9.38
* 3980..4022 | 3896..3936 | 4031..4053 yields -4.37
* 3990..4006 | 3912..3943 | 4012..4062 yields -2.68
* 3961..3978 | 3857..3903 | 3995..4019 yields 8.18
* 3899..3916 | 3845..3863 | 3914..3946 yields -4.99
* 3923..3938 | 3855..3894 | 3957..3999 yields 6.72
